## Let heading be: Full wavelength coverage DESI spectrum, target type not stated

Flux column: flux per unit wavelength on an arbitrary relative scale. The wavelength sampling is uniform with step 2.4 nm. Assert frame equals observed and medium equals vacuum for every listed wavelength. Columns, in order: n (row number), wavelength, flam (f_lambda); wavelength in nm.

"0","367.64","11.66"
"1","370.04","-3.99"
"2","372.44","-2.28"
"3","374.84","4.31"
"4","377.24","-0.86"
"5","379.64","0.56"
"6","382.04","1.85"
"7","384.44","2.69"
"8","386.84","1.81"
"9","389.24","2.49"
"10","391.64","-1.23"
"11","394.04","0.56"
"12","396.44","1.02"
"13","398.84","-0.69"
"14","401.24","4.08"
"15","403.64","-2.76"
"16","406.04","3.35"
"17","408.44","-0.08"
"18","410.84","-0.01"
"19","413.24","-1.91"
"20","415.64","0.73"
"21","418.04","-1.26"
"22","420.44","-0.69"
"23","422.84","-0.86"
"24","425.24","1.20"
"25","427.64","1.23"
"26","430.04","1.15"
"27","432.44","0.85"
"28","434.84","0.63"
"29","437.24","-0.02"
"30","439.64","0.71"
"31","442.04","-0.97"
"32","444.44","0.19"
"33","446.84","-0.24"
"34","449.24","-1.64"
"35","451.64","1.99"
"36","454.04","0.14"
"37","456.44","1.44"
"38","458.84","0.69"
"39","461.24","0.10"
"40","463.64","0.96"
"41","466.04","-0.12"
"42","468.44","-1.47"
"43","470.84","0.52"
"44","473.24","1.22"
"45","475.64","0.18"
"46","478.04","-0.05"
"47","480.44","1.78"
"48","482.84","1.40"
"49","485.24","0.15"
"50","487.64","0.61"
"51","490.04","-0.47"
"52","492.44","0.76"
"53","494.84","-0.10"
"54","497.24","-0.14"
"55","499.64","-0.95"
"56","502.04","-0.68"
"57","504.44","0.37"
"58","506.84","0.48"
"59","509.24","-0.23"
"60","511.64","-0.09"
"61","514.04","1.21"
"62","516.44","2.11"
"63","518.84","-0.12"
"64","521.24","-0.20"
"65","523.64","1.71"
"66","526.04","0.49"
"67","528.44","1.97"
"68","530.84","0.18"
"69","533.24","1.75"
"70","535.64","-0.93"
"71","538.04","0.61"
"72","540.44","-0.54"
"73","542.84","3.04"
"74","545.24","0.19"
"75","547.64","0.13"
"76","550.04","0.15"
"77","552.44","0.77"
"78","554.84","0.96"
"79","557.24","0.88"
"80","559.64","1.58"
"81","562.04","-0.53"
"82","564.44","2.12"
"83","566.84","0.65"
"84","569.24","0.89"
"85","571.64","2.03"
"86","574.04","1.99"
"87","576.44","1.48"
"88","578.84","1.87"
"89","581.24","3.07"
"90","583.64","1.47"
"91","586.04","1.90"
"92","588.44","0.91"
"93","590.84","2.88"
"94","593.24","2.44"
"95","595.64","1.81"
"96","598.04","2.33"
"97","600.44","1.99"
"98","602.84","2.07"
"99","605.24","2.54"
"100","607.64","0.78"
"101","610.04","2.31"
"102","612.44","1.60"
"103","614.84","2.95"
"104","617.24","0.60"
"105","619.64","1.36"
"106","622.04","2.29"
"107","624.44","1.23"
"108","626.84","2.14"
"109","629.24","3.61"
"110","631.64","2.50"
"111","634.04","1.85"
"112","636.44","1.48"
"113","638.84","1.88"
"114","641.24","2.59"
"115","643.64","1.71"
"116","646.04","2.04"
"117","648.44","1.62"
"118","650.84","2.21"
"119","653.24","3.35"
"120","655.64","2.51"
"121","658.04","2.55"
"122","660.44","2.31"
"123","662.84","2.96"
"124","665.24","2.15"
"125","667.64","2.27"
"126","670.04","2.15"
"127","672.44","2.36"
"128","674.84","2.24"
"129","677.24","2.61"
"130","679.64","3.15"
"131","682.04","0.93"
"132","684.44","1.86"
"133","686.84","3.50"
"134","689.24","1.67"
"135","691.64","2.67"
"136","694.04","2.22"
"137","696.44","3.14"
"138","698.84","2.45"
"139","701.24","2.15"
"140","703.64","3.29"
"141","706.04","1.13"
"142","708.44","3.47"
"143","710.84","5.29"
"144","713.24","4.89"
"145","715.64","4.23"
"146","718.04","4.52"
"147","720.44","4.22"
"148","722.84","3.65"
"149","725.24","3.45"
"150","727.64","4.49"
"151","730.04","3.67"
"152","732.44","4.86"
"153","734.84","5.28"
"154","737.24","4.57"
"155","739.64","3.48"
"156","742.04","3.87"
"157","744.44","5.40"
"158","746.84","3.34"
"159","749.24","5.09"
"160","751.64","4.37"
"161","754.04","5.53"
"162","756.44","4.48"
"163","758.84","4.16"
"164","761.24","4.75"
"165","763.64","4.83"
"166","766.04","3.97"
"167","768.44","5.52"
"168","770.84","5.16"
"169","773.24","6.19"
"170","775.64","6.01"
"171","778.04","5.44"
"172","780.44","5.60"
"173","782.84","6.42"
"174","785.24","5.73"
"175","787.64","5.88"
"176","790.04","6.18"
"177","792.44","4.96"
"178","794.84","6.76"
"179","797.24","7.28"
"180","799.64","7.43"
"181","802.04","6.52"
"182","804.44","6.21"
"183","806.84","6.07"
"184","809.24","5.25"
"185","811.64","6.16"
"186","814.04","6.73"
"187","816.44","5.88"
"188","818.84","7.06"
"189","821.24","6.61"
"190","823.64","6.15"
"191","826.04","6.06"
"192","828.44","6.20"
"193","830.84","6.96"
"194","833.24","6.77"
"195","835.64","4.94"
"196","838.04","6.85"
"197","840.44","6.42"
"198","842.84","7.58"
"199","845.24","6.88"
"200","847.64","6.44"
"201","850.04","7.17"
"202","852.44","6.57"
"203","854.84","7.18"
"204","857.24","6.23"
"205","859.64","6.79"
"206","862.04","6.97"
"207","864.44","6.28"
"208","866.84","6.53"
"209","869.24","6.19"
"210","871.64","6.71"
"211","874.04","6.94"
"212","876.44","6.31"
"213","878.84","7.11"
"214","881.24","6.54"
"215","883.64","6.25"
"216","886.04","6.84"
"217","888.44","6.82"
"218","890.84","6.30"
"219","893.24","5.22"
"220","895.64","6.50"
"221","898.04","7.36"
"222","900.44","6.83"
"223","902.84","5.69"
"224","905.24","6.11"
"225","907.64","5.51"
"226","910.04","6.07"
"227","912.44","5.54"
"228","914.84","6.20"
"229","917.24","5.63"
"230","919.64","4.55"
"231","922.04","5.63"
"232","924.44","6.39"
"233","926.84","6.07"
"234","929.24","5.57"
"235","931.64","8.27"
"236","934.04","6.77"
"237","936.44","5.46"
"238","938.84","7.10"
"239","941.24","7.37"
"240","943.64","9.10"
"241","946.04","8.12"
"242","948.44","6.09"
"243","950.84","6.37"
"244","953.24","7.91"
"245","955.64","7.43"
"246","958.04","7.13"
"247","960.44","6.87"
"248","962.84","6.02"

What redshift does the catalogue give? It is 0.78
